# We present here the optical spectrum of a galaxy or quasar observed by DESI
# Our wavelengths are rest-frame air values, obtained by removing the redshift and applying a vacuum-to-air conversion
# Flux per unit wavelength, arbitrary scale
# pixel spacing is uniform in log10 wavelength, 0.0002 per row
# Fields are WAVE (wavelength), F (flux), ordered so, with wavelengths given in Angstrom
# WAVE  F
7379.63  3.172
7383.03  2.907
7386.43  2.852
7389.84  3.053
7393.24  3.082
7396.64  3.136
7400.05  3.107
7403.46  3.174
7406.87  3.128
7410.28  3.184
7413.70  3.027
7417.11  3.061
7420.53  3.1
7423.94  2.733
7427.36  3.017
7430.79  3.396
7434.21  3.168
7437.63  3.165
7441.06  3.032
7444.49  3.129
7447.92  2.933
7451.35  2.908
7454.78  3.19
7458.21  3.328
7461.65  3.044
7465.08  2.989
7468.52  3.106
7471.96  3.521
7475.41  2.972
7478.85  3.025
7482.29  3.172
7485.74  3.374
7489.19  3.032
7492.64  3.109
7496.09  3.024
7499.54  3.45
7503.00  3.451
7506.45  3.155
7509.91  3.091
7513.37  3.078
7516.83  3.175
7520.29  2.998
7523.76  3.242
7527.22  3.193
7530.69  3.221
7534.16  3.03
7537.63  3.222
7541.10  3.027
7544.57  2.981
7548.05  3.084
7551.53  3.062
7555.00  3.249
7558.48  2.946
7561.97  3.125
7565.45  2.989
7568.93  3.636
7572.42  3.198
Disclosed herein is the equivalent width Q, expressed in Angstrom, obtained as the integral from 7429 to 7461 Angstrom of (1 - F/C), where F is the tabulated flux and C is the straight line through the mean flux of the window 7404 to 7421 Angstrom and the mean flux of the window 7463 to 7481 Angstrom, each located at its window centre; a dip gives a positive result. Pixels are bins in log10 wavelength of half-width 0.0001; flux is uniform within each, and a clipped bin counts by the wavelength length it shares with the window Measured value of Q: -0.2 Angstrom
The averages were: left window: 3.1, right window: 3.12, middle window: 3.13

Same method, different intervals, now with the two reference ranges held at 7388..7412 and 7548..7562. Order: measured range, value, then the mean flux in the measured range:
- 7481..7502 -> -0.7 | 3.2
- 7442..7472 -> 0.1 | 3.1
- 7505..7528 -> -0.2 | 3.13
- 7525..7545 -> -0.2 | 3.13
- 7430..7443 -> -0.3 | 3.17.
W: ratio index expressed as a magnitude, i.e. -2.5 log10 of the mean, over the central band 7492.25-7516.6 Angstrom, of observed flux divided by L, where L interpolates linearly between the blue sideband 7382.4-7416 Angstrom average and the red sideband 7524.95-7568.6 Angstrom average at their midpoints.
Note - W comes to -0.03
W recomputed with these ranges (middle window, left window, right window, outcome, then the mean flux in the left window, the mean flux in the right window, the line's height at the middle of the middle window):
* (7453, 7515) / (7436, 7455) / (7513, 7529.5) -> -0.03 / 3.05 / 3.14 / 3.1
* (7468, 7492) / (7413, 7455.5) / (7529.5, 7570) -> -0.03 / 3.06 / 3.12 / 3.09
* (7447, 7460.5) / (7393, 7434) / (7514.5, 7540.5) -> 0.01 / 3.1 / 3.15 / 3.12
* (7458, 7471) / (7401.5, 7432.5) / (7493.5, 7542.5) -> 0.00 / 3.09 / 3.17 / 3.13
